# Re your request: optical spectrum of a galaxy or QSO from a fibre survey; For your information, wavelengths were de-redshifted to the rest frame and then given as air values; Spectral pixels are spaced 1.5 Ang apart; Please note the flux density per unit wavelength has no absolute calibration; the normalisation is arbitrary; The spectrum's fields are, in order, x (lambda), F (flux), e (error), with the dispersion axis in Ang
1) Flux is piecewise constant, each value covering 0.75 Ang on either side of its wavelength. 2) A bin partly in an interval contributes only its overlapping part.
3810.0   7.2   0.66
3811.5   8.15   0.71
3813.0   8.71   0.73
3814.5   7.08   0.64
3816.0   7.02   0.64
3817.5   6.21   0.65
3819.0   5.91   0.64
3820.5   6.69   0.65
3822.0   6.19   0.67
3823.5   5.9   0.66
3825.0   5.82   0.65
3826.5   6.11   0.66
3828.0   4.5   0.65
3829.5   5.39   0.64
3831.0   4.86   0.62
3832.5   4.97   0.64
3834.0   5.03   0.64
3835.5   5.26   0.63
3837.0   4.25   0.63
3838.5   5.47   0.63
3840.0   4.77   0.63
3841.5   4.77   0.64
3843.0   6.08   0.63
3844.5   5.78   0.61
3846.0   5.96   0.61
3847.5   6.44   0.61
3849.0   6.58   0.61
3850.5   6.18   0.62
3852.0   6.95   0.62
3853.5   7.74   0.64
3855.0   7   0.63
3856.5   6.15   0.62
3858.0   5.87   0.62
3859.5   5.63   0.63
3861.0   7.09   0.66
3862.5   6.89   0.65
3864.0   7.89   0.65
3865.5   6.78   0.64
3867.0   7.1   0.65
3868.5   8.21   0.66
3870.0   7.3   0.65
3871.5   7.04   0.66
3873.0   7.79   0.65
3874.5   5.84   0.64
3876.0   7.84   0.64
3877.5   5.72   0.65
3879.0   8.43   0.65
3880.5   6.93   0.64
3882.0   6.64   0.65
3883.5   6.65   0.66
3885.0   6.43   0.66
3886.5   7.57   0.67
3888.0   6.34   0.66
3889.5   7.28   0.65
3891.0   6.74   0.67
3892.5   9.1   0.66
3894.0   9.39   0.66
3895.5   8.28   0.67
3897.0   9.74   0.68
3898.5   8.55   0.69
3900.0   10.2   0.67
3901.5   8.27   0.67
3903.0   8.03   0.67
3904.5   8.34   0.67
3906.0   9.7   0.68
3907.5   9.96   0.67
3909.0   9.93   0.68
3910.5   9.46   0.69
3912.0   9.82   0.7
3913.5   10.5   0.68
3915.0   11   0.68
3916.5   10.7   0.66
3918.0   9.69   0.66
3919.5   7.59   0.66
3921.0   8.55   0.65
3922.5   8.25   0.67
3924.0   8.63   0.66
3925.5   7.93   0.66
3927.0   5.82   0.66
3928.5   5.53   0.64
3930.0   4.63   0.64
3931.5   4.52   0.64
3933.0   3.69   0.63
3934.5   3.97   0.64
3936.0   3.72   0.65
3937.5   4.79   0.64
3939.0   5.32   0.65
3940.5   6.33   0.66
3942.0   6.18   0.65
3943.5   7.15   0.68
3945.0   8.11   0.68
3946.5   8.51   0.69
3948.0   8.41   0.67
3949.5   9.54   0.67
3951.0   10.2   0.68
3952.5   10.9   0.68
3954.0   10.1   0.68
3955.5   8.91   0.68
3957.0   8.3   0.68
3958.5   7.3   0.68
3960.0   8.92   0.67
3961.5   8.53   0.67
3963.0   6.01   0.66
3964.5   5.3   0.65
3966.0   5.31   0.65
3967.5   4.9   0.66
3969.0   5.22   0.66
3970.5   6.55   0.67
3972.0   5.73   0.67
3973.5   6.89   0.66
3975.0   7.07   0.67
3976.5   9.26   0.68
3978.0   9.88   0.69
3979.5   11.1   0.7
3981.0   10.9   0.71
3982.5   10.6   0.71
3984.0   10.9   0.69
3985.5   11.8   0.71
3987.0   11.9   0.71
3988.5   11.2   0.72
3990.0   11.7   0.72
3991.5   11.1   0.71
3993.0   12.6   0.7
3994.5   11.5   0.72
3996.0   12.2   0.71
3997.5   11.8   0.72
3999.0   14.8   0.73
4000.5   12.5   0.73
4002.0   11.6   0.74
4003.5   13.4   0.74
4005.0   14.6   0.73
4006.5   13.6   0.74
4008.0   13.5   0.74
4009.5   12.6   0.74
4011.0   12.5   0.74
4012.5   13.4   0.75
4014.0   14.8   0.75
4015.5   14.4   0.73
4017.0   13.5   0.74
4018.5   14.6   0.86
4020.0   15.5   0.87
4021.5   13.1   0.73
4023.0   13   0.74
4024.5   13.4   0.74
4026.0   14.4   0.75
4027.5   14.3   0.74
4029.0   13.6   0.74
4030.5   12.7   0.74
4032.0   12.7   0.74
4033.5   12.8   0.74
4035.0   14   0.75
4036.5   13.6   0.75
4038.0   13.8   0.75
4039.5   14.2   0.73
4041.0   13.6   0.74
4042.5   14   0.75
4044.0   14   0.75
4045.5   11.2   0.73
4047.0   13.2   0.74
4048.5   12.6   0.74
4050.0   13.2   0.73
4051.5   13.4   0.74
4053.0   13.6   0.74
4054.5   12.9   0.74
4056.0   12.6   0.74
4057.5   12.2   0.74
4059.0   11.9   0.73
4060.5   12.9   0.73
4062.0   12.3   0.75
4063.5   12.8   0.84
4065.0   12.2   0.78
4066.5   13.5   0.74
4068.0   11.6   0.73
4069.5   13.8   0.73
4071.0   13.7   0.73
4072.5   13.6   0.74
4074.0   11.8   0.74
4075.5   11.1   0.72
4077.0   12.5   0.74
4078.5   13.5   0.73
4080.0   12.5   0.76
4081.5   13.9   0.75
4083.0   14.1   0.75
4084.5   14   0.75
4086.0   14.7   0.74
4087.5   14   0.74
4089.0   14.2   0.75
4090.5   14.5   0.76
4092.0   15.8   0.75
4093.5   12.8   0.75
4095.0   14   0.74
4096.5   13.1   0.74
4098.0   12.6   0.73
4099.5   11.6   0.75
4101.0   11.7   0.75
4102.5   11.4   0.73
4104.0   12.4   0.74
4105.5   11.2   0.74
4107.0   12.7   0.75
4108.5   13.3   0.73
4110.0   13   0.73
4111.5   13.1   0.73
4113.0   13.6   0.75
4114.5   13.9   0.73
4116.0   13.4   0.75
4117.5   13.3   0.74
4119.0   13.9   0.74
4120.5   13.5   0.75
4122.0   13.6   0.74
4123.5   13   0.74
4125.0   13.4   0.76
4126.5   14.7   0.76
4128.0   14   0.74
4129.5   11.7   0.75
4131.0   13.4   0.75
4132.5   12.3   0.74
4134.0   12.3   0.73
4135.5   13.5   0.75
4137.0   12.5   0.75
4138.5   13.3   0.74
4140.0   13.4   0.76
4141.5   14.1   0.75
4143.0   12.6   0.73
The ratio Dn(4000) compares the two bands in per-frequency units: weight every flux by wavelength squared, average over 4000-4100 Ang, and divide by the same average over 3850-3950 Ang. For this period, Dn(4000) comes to 1.92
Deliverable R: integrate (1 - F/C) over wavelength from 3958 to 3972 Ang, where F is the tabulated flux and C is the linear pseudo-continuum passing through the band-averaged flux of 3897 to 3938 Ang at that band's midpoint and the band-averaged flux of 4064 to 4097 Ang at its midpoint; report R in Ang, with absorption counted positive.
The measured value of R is 4.6 Ang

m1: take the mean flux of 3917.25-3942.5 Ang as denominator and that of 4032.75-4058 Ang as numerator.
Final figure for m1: 2.1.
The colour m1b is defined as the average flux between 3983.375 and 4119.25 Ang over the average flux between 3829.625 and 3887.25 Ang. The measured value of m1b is 2.04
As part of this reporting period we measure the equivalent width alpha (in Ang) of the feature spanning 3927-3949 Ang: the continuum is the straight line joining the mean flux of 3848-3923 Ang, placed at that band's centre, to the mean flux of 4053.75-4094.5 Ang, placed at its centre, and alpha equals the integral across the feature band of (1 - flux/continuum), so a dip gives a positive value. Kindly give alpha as 8.4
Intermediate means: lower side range 7.91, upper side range 13.2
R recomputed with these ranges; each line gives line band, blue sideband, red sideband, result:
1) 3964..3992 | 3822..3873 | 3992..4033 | 7.29 Ang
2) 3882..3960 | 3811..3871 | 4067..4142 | 3.54 Ang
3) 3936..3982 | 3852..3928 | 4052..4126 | 9.76 Ang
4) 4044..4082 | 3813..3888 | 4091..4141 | -3.30 Ang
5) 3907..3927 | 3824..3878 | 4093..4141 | -3.50 Ang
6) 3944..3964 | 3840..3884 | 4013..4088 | 2.47 Ang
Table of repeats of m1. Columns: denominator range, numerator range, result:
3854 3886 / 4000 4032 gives 1.96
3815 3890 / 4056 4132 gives 2.06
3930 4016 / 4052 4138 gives 1.40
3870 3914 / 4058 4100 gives 1.62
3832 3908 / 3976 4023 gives 1.78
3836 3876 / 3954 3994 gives 1.36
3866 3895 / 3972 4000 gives 1.49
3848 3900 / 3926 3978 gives 0.94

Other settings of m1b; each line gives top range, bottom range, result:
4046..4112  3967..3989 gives 1.45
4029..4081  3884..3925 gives 1.47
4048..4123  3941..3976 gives 1.73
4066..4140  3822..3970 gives 1.85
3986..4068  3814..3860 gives 2.22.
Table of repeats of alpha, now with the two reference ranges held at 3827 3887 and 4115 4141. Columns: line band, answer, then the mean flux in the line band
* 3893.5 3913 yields -4.40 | 9.22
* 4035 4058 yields -4.27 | 13.2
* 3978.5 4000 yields -4.39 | 11.7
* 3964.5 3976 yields 4.06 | 5.98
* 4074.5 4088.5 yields -1.48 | 13.4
